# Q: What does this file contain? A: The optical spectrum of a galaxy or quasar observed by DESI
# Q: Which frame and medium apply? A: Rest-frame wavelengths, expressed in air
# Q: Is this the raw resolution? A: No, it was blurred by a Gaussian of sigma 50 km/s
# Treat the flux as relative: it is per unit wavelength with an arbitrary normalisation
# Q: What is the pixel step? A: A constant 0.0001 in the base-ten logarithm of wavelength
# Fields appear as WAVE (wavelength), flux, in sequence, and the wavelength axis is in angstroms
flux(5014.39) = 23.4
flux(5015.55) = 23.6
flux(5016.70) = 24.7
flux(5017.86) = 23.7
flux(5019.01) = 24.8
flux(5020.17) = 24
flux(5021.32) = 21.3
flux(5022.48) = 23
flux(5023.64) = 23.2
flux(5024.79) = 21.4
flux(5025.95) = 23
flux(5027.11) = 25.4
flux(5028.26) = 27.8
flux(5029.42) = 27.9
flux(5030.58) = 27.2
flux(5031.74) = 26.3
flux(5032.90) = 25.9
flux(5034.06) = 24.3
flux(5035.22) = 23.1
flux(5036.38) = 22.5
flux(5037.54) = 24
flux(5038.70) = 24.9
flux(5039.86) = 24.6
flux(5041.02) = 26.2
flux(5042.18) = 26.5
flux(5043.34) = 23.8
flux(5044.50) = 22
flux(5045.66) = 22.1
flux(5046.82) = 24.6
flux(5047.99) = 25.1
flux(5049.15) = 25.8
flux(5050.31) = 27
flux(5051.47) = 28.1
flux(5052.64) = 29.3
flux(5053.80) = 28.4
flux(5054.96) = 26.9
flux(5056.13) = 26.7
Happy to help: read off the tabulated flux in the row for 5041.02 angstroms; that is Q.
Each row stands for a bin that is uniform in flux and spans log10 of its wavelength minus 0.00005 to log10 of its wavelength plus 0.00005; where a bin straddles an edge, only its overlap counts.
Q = 26.2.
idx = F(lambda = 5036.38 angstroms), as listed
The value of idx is 22.5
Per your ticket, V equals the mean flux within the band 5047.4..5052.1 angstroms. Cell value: 26.5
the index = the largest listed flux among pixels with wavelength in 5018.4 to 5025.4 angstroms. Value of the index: 24.8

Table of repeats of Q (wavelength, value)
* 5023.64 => 23.2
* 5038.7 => 24.9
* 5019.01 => 24.8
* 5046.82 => 24.6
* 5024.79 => 21.4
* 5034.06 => 24.3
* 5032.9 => 25.9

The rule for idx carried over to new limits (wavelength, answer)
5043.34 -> 23.8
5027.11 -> 25.4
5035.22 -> 23.1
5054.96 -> 26.9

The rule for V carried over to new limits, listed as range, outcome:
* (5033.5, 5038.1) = 23.5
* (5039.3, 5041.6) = 25.4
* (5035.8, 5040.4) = 24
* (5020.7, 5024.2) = 22.5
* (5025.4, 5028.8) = 25.4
